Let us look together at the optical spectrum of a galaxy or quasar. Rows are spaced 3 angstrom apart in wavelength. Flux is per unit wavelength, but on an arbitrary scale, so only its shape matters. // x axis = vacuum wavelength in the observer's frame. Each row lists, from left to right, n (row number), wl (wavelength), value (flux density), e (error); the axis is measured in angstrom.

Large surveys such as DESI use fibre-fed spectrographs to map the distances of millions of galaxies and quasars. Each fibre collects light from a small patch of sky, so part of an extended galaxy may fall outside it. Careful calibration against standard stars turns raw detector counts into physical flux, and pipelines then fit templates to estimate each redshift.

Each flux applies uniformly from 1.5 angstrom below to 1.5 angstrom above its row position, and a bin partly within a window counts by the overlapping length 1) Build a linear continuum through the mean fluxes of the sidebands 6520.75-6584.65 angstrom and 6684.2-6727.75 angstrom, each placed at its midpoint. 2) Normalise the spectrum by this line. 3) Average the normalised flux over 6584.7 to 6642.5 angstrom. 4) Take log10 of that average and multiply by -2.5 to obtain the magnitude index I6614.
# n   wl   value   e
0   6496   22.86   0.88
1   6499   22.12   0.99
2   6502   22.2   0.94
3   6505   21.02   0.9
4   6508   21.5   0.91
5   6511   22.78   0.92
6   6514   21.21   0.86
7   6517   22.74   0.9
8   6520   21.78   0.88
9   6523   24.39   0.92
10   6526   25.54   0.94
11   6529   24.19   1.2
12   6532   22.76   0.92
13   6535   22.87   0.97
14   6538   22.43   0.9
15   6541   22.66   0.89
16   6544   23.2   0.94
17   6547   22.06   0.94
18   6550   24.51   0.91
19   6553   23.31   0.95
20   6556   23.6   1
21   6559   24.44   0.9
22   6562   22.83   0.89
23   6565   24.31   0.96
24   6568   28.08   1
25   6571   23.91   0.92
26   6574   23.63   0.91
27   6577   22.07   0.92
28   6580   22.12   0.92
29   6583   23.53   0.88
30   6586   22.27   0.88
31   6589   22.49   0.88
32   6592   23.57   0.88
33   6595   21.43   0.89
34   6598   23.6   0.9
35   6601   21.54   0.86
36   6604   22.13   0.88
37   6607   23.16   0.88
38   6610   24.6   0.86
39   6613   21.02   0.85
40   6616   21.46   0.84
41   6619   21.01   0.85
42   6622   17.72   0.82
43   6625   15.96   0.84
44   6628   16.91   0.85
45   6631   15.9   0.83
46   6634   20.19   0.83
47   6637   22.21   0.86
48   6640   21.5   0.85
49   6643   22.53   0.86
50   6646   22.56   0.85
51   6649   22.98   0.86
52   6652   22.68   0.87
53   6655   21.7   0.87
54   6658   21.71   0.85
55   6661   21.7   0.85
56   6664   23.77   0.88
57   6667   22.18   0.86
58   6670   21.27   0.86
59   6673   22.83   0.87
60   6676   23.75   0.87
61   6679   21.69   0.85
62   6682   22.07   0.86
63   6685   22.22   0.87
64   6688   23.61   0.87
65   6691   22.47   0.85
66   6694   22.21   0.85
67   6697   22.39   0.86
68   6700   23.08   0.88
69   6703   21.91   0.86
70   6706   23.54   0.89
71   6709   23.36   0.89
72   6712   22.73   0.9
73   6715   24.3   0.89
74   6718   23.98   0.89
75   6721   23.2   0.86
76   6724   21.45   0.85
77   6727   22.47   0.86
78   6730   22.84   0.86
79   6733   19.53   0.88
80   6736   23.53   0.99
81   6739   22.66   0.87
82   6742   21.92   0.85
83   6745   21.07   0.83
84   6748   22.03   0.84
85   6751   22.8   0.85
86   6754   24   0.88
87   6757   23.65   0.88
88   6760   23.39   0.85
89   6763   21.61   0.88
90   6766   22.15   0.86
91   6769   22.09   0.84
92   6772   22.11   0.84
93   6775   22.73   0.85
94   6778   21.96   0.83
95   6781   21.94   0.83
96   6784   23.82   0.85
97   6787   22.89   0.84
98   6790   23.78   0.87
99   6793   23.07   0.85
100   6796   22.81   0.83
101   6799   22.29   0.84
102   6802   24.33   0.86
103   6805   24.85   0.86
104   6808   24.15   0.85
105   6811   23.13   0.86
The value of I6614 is 0.114 mag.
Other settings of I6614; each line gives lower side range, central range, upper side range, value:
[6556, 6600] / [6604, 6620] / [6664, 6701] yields 0.04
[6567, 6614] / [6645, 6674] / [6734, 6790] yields 0.03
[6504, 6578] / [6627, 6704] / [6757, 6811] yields 0.06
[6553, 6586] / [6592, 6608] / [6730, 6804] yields 0.05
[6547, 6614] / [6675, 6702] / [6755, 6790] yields 0.02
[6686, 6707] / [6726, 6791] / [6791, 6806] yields 0.03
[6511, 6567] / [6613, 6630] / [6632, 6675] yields 0.19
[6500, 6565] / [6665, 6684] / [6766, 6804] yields 0.03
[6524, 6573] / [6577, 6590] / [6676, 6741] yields 0.05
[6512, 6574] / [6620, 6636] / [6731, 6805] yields 0.30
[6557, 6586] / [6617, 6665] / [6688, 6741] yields 0.13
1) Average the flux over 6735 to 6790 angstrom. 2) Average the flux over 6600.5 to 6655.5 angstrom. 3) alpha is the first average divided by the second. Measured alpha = 1.08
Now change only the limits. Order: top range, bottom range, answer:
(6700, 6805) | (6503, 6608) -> 0.99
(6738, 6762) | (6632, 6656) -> 1.03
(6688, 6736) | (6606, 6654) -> 1.09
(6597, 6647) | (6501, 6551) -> 0.91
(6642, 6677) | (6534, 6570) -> 0.95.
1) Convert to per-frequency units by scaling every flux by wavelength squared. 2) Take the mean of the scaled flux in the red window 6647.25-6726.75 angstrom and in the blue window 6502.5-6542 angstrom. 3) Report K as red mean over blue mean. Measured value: 1.0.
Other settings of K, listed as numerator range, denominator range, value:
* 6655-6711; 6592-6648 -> 1.10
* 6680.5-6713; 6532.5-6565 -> 1.02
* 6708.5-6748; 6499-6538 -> 1.06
